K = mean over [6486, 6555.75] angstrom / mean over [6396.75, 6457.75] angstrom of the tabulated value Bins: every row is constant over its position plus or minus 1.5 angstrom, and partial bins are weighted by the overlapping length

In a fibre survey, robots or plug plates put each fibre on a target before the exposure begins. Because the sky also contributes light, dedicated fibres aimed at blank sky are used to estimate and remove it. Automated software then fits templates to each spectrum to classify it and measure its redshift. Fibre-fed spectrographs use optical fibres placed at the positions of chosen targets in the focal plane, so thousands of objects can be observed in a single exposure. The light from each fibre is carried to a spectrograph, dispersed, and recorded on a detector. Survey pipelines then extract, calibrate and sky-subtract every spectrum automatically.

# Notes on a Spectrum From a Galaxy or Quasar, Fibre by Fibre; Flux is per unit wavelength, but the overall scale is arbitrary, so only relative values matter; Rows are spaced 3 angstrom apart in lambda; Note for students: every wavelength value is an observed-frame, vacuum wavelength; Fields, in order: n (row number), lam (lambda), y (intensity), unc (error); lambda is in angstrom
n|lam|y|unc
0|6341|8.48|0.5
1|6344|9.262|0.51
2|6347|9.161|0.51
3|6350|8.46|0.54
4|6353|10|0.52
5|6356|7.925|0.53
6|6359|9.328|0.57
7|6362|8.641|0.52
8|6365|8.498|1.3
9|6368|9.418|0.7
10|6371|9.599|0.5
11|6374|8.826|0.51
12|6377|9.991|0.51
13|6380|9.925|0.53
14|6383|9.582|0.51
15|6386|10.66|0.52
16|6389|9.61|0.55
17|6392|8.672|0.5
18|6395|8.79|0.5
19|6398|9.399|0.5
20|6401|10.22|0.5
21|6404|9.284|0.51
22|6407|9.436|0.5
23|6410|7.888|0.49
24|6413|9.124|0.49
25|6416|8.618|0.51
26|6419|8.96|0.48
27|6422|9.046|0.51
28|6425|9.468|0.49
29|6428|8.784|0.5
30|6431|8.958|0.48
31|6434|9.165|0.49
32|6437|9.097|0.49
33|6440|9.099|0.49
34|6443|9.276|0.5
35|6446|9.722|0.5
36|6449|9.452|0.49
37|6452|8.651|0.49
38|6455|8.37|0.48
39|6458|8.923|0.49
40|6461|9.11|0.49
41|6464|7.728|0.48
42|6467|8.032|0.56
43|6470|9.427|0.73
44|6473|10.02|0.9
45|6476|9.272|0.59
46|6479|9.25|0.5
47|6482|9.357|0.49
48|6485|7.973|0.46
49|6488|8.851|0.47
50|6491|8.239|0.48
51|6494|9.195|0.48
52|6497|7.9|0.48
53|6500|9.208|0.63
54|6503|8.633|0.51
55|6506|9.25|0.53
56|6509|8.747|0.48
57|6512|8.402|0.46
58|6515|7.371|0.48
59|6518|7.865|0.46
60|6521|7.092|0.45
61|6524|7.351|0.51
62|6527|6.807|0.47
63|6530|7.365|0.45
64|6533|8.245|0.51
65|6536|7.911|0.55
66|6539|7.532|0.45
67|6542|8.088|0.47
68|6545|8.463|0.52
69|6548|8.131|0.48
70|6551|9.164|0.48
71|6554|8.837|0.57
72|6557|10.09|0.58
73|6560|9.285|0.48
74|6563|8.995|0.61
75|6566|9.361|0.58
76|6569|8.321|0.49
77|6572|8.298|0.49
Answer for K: 0.9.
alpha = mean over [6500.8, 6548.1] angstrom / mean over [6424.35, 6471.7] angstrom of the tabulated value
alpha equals 0.89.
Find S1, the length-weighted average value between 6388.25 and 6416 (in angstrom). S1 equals 9.12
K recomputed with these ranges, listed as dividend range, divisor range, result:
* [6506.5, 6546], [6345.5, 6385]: 0.85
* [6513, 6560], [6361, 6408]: 0.86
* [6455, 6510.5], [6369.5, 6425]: 0.95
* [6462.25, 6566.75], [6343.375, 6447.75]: 0.92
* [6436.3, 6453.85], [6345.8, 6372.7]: 1.02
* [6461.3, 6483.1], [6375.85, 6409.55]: 0.94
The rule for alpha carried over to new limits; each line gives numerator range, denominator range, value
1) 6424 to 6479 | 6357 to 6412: 0.97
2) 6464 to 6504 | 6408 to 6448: 0.98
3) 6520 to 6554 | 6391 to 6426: 0.87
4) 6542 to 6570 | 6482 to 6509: 1.03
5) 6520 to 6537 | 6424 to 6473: 0.83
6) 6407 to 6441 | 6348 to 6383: 0.98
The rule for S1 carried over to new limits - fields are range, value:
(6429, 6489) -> 8.99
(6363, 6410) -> 9.4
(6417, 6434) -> 9.04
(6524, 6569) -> 8.41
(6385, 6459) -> 9.14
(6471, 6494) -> 9.02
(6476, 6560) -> 8.38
